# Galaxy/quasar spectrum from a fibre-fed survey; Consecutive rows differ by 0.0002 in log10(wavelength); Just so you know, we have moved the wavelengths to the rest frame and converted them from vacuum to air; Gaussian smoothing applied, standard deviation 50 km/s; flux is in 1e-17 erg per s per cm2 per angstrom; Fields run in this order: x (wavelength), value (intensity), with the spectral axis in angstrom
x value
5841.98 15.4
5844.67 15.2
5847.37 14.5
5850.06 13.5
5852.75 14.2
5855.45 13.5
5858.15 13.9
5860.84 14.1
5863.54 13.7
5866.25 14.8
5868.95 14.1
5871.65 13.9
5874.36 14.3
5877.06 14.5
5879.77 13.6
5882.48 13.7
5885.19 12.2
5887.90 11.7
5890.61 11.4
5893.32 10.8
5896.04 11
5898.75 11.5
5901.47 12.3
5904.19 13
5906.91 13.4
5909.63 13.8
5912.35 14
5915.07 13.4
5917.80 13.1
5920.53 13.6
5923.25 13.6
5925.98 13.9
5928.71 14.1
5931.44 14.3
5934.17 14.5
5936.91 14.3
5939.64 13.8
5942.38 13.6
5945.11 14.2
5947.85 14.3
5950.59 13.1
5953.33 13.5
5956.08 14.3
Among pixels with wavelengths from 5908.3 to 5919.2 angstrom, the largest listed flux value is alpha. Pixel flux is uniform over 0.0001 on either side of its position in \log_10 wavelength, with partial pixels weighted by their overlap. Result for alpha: 14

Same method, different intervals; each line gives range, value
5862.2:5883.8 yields 14.8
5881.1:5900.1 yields 13.7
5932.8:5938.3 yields 14.5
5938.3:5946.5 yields 14.2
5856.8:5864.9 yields 14.1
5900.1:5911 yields 13.8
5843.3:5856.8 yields 15.2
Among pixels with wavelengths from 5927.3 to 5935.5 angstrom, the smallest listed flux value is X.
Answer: 14.1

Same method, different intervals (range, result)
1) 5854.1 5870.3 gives 13.5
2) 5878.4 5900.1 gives 10.8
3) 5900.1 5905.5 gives 12.3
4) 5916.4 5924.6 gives 13.1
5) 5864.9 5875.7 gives 13.9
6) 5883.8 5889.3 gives 11.7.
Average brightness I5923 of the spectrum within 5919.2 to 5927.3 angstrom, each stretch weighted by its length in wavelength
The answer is 13.7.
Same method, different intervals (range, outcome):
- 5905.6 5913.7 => 13.7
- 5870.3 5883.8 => 14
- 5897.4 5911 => 12.8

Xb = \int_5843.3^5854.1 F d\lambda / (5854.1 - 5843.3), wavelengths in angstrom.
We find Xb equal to 14.4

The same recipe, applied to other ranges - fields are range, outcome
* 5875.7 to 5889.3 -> 13.1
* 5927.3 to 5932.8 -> 14.2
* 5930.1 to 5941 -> 14.2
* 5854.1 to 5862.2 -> 13.8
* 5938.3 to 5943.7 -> 13.7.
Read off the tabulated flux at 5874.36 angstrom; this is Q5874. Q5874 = 14.3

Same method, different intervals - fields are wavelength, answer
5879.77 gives 13.6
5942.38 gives 13.6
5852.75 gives 14.2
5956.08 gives 14.3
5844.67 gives 15.2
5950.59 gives 13.1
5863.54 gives 13.7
